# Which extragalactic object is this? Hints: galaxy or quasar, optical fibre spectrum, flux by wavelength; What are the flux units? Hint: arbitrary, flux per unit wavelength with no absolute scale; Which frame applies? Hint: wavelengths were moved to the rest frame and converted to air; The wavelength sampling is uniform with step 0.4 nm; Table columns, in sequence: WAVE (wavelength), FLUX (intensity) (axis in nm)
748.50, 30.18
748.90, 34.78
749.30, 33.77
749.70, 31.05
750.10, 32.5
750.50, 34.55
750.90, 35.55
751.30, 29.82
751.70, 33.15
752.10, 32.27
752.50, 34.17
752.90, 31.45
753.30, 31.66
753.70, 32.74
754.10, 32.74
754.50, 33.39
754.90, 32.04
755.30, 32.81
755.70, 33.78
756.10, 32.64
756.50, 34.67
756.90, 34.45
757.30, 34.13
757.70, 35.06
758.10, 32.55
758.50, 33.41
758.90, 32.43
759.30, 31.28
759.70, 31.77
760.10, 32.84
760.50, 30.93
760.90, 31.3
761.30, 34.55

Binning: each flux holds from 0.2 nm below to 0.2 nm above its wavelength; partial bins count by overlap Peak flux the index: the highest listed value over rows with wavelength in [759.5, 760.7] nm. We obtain 32.84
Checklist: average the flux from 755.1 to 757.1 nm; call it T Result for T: 33.7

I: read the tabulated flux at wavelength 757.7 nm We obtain 35.06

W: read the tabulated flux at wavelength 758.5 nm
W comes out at 33.41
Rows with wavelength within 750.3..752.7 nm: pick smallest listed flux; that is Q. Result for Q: 29.82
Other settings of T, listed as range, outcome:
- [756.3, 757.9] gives 34.6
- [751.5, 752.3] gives 32.7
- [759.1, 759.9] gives 31.5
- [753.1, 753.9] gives 32.2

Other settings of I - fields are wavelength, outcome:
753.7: 32.74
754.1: 32.74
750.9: 35.55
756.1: 32.64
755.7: 33.78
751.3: 29.82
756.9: 34.45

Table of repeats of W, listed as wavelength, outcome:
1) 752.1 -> 32.27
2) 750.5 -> 34.55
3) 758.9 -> 32.43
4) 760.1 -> 32.84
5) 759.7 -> 31.77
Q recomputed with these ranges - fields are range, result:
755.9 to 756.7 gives 32.64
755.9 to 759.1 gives 32.43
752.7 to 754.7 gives 31.45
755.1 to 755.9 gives 32.81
